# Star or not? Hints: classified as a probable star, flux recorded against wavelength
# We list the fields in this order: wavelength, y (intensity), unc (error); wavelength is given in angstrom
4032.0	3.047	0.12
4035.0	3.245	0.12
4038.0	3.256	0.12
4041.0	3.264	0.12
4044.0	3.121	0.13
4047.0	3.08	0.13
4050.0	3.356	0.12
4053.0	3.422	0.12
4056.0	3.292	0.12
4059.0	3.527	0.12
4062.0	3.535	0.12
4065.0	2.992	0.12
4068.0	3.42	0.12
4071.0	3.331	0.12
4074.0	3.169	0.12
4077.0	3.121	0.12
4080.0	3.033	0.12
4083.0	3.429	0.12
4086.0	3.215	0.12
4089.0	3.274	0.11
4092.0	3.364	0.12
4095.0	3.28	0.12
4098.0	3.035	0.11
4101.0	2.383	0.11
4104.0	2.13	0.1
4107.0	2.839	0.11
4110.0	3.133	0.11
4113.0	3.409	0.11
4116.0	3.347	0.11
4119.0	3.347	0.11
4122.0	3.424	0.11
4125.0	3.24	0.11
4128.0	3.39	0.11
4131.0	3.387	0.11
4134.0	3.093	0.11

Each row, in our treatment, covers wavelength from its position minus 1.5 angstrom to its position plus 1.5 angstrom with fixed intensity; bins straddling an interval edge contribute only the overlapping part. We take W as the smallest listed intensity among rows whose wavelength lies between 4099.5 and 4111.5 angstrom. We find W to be 2.13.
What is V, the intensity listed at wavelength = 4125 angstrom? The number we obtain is 3.24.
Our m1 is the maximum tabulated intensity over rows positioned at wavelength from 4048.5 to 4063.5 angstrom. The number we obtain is 3.535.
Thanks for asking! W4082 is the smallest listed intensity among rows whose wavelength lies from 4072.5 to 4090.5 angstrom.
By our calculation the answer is 3.033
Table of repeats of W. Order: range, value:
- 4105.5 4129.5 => 2.839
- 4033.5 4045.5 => 3.121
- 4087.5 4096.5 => 3.274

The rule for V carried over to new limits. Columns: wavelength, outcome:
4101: 2.383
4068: 3.42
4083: 3.429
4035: 3.245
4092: 3.364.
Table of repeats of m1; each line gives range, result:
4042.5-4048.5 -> 3.121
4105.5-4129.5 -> 3.424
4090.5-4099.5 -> 3.364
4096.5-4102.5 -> 3.035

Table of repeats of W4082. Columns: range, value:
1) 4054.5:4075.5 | 2.992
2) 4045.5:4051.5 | 3.08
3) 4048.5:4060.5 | 3.292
